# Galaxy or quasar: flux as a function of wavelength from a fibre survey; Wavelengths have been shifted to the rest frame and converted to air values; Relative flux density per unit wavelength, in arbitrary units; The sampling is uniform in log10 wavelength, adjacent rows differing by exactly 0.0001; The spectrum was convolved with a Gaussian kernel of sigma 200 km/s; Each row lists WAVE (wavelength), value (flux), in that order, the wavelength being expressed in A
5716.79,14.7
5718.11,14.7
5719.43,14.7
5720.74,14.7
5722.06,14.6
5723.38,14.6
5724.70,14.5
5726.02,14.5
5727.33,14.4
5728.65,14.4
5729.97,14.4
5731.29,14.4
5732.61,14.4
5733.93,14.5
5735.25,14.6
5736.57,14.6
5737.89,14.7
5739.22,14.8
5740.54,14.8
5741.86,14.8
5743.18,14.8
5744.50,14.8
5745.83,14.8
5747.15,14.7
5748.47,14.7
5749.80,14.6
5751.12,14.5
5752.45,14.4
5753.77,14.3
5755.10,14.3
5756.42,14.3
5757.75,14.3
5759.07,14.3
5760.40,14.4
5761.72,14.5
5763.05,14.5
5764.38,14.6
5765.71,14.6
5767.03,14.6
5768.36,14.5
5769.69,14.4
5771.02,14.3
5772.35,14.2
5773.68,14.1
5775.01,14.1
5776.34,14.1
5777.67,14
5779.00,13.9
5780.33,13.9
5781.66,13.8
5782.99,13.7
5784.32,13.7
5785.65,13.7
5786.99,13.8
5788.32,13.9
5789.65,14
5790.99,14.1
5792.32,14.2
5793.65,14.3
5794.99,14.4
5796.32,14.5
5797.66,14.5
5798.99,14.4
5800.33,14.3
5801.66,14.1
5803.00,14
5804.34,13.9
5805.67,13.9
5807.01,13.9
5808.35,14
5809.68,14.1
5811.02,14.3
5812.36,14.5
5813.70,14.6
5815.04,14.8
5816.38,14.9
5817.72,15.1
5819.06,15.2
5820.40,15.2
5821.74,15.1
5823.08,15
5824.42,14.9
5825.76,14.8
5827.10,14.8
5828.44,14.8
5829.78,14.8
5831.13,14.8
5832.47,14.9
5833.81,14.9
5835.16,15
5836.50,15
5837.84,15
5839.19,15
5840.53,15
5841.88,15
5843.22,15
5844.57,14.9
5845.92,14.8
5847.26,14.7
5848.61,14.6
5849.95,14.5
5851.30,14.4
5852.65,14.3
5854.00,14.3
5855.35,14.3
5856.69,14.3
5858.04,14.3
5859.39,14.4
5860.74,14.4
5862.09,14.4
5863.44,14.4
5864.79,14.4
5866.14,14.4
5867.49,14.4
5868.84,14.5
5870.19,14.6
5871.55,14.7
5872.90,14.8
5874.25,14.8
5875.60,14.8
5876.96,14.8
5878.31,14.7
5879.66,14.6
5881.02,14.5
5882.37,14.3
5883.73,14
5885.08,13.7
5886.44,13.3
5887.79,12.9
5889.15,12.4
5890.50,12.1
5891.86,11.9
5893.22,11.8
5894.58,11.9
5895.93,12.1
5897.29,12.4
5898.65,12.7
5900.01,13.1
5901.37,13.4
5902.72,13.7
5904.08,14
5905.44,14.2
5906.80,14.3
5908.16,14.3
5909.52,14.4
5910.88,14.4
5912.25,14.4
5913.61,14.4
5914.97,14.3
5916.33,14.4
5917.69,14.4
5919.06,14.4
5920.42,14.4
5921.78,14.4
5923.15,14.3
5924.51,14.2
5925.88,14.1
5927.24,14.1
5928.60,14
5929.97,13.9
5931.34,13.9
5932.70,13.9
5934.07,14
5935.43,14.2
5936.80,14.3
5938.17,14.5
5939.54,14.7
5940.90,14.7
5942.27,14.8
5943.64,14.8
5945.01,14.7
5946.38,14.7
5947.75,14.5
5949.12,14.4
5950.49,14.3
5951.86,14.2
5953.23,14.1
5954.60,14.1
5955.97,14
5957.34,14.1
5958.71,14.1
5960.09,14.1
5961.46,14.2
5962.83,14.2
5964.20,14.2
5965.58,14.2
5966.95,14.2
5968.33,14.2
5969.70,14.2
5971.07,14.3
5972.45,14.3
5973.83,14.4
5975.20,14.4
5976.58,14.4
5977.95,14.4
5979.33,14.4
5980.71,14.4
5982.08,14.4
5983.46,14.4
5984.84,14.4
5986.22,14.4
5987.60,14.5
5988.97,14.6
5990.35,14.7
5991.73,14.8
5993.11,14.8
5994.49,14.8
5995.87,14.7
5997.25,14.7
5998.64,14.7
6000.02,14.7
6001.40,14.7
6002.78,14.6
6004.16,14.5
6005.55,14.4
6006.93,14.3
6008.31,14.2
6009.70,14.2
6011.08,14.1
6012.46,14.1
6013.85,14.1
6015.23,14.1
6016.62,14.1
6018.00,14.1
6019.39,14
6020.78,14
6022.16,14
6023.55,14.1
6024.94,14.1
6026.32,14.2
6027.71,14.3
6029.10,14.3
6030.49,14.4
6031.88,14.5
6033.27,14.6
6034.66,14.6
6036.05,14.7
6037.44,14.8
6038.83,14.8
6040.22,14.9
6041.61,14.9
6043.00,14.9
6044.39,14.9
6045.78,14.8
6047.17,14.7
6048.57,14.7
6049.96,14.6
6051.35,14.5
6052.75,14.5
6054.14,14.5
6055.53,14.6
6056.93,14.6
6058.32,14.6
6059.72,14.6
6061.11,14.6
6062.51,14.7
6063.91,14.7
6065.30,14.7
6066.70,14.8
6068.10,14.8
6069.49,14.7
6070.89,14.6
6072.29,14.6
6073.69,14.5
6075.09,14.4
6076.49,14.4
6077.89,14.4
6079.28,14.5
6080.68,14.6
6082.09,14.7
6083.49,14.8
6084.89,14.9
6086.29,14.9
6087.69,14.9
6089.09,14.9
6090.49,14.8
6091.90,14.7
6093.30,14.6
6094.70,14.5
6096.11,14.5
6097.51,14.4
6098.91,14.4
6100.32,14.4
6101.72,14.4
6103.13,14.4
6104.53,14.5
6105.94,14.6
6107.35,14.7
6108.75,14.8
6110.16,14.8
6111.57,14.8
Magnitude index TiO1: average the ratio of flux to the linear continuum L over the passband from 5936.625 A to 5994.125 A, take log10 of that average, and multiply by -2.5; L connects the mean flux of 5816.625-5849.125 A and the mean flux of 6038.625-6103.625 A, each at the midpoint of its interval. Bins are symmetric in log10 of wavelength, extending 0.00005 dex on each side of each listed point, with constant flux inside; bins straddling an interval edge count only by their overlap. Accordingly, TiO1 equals 0.03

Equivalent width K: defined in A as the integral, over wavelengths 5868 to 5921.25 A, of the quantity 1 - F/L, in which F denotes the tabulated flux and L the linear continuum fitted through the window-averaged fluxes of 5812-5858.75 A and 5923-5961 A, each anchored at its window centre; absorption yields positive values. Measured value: 2.51 A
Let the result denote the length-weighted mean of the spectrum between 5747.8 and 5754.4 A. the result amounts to 14.5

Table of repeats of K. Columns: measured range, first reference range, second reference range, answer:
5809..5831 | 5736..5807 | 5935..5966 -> -0.8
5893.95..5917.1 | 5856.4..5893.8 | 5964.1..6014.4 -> 0.7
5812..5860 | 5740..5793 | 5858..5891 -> -1.8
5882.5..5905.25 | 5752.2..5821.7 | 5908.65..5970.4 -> 2.2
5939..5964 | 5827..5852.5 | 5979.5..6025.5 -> 0.3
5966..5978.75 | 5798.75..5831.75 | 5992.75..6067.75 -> 0.2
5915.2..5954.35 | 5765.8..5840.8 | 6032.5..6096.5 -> 0.6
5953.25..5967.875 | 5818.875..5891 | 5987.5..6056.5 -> 0.4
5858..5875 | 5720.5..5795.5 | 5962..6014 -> -0.1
